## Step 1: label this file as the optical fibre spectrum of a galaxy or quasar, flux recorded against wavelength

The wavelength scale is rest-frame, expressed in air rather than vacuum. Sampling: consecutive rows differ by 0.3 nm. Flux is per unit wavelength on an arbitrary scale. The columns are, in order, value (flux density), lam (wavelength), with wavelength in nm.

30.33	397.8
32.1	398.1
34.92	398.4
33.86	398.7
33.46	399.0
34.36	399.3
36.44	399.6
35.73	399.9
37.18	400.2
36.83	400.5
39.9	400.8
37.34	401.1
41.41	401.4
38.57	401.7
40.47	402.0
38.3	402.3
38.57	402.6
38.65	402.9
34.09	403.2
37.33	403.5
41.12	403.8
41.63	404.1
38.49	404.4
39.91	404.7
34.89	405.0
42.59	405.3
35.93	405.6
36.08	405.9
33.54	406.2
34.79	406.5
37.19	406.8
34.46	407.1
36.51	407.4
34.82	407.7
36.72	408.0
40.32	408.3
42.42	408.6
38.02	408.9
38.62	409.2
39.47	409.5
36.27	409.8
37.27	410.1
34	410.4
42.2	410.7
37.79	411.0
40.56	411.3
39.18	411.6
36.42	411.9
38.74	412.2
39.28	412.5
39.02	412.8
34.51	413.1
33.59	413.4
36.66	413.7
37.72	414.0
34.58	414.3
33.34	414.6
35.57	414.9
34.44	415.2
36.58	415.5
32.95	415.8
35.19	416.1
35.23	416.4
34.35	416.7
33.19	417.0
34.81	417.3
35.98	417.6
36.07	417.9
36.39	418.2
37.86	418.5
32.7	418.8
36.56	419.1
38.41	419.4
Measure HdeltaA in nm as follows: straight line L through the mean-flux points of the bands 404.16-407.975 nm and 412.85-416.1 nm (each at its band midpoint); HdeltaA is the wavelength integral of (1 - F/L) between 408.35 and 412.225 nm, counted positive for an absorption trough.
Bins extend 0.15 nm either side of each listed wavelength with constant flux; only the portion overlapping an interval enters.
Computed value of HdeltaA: -0.29 nm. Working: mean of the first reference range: 36.7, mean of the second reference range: 35.1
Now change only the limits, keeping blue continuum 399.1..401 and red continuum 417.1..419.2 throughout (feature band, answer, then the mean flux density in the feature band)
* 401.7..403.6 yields -0.07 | 38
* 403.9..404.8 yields -0.09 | 40.1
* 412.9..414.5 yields 0.02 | 35.5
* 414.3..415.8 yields 0.05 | 34.7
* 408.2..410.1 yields -0.15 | 39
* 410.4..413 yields -0.20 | 38.8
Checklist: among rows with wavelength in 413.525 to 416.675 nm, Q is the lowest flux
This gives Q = 32.95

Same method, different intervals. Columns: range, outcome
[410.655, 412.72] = 36.42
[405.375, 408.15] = 33.54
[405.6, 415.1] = 33.34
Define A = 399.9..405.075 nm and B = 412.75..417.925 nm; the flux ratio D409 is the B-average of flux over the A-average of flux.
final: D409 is 0.9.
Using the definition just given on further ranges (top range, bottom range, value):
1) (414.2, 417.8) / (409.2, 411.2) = 0.91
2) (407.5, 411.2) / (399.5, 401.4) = 1.02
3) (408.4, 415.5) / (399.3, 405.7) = 0.98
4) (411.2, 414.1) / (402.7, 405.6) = 0.97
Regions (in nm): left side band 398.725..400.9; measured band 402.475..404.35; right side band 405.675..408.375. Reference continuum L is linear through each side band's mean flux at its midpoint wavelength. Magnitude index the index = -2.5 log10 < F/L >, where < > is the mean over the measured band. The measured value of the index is -0.07 mag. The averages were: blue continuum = 36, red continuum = 35.9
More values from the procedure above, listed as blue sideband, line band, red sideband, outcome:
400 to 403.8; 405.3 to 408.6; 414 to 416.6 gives 0.011 mag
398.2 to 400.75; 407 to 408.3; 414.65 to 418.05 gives -0.031 mag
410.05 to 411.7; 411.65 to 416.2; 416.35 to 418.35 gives 0.029 mag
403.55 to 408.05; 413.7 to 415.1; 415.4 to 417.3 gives -0.011 mag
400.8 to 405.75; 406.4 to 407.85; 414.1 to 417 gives 0.056 mag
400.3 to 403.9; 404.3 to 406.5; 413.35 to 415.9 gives 0.014 mag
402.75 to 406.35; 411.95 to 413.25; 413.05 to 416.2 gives -0.064 mag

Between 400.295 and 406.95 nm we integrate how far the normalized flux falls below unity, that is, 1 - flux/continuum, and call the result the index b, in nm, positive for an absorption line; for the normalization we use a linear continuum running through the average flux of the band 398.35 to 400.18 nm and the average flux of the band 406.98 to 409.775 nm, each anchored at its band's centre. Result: -0.32 nm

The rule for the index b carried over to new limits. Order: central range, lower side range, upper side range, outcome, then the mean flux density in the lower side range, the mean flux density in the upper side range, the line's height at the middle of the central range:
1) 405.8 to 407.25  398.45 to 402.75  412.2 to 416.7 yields 0.06 nm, 37.3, 35.7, 36.6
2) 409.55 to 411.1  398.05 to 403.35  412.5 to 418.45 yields -0.07 nm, 36.9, 35.4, 35.9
